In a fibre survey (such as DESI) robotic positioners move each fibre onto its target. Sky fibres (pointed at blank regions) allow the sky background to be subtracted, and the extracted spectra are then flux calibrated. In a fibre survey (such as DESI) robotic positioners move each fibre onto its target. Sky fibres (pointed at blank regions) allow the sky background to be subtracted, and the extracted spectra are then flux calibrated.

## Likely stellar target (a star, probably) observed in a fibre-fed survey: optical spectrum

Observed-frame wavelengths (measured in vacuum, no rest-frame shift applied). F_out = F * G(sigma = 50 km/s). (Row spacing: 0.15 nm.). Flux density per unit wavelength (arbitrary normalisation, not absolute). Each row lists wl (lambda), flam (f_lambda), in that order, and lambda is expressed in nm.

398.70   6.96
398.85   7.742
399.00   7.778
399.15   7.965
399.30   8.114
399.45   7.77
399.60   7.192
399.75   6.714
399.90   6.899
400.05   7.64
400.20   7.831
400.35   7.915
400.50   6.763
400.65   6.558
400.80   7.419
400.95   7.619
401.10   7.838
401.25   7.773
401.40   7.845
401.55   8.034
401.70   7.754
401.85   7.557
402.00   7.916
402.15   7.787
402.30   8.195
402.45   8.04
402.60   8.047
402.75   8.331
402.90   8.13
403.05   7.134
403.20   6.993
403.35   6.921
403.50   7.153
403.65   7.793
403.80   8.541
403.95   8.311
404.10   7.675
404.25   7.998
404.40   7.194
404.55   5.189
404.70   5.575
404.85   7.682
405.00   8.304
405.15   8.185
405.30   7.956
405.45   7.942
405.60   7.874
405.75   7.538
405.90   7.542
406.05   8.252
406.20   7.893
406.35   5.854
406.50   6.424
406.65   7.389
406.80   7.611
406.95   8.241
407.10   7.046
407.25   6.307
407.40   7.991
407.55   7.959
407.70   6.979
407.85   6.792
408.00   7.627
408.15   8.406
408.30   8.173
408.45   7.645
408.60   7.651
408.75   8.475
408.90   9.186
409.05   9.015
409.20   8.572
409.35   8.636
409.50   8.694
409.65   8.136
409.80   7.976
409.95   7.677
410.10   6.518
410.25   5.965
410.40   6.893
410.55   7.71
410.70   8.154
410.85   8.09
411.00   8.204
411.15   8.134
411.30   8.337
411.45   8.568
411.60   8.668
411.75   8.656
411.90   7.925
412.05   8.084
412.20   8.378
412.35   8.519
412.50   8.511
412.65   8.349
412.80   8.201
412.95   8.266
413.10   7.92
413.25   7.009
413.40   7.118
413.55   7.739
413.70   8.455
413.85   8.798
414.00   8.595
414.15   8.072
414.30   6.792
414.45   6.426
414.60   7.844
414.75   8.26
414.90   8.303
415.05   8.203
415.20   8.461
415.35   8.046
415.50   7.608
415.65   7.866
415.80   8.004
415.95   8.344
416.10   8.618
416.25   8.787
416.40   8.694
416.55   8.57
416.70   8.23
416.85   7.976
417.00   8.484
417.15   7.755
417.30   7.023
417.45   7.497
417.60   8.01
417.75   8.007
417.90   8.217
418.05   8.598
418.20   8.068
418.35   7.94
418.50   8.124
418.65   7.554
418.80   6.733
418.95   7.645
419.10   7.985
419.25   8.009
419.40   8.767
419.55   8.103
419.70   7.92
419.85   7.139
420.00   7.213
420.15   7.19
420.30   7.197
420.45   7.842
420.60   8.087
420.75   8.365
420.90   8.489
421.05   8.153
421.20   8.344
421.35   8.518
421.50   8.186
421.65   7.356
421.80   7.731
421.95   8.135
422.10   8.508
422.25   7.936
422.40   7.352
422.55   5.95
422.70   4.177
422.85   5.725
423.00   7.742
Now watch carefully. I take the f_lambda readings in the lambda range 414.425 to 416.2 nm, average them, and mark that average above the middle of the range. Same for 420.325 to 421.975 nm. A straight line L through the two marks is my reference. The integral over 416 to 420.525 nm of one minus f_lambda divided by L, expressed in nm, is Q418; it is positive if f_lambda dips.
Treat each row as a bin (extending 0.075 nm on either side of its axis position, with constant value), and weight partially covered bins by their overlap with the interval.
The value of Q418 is 0.08 nm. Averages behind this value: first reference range 8.05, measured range 7.93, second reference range 8.08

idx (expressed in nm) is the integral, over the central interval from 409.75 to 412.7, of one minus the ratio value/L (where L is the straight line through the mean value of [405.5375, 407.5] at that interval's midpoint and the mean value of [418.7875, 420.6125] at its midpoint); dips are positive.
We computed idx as -0.18 nm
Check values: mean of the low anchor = 7.39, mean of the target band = 7.96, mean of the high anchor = 7.7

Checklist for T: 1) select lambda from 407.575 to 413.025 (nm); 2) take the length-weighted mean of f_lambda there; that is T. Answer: 8.05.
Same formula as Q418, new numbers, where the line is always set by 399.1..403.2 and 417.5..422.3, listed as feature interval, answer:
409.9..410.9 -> 0.07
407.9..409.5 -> -0.12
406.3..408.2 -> 0.11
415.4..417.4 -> -0.07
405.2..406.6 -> 0.04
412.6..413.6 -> 0.01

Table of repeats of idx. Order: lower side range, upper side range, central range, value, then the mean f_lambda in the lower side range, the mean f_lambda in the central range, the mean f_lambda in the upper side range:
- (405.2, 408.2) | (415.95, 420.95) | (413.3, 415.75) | -0.03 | 7.48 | 7.9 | 7.97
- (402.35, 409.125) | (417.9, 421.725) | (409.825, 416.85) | -0.21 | 7.62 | 8.01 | 7.91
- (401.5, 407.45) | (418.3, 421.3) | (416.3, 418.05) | -0.06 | 7.55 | 8.08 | 7.84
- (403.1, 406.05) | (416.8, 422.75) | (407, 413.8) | -0.30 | 7.51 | 7.94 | 7.77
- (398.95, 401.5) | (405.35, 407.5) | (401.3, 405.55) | -0.10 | 7.51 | 7.65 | 7.43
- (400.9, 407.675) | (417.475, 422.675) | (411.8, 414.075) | -0.12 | 7.58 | 8.13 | 7.82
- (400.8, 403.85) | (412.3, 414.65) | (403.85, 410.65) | 0.18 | 7.76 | 7.62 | 7.91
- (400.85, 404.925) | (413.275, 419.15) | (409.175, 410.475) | 0.03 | 7.59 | 7.64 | 7.98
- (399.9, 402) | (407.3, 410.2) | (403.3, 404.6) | 0.04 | 7.57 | 7.47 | 7.97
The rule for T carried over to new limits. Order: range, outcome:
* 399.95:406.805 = 7.56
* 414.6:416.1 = 8.13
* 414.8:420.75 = 7.98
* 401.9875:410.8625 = 7.66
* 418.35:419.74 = 7.87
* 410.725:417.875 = 8.09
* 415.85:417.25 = 8.35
